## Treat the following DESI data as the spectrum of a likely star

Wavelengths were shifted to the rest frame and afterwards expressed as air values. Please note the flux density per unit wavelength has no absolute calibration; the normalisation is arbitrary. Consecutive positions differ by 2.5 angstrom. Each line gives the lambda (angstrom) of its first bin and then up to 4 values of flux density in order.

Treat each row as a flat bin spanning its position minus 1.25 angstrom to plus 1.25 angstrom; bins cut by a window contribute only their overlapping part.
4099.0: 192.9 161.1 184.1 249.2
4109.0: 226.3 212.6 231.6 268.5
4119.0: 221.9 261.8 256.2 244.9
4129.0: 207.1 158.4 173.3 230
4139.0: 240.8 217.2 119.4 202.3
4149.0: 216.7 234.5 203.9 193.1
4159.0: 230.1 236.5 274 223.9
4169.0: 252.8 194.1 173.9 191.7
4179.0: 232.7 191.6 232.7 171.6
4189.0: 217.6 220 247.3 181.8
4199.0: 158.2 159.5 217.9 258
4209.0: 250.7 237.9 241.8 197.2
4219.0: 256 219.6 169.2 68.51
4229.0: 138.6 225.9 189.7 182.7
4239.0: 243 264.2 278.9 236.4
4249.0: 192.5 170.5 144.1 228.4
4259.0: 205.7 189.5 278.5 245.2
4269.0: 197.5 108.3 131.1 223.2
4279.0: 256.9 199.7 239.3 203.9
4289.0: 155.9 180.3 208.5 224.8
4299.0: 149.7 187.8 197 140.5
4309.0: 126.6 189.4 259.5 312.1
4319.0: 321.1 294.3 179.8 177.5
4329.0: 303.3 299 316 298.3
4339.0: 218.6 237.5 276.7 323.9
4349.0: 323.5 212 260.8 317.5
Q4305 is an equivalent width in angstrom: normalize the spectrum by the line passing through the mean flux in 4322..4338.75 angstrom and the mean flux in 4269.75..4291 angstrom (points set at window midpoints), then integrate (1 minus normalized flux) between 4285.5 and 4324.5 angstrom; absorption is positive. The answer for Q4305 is 3.0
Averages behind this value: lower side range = 190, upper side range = 261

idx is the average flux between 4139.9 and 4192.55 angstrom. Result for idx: 211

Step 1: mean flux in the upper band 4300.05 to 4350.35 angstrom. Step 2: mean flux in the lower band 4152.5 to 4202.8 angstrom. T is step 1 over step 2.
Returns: 1.19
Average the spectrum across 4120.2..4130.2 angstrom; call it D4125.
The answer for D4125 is 243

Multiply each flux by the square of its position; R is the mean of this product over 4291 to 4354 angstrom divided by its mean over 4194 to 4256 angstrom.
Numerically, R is 1.23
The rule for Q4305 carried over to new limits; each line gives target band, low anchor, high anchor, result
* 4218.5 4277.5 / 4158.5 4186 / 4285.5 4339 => 6.3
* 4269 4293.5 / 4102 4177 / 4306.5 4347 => 5.5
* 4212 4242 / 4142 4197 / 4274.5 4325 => 1.8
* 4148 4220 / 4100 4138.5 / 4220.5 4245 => -3.7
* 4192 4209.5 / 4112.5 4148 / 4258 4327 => 0.3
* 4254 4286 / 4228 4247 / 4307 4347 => 3.7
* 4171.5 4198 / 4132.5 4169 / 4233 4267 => 1.3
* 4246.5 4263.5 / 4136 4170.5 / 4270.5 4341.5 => 1.8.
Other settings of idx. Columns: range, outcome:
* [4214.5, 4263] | 201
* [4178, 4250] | 210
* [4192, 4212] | 213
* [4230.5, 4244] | 226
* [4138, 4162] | 208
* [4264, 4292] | 199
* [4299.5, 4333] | 229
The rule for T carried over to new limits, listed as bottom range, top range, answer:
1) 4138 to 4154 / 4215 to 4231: 0.87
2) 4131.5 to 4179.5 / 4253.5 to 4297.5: 0.96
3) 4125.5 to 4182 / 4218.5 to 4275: 0.94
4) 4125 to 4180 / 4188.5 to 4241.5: 0.97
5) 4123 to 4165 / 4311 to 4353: 1.26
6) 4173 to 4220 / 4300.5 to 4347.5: 1.15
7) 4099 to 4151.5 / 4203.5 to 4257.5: 0.98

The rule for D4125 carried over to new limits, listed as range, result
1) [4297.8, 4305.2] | 178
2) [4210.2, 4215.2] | 240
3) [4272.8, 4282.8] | 203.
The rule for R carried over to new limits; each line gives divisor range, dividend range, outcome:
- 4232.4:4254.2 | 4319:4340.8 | 1.28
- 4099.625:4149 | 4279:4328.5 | 1.07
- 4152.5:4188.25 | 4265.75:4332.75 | 1.05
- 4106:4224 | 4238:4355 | 1.11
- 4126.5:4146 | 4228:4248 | 1.18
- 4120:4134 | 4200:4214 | 1.06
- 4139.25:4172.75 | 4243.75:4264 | 1.00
